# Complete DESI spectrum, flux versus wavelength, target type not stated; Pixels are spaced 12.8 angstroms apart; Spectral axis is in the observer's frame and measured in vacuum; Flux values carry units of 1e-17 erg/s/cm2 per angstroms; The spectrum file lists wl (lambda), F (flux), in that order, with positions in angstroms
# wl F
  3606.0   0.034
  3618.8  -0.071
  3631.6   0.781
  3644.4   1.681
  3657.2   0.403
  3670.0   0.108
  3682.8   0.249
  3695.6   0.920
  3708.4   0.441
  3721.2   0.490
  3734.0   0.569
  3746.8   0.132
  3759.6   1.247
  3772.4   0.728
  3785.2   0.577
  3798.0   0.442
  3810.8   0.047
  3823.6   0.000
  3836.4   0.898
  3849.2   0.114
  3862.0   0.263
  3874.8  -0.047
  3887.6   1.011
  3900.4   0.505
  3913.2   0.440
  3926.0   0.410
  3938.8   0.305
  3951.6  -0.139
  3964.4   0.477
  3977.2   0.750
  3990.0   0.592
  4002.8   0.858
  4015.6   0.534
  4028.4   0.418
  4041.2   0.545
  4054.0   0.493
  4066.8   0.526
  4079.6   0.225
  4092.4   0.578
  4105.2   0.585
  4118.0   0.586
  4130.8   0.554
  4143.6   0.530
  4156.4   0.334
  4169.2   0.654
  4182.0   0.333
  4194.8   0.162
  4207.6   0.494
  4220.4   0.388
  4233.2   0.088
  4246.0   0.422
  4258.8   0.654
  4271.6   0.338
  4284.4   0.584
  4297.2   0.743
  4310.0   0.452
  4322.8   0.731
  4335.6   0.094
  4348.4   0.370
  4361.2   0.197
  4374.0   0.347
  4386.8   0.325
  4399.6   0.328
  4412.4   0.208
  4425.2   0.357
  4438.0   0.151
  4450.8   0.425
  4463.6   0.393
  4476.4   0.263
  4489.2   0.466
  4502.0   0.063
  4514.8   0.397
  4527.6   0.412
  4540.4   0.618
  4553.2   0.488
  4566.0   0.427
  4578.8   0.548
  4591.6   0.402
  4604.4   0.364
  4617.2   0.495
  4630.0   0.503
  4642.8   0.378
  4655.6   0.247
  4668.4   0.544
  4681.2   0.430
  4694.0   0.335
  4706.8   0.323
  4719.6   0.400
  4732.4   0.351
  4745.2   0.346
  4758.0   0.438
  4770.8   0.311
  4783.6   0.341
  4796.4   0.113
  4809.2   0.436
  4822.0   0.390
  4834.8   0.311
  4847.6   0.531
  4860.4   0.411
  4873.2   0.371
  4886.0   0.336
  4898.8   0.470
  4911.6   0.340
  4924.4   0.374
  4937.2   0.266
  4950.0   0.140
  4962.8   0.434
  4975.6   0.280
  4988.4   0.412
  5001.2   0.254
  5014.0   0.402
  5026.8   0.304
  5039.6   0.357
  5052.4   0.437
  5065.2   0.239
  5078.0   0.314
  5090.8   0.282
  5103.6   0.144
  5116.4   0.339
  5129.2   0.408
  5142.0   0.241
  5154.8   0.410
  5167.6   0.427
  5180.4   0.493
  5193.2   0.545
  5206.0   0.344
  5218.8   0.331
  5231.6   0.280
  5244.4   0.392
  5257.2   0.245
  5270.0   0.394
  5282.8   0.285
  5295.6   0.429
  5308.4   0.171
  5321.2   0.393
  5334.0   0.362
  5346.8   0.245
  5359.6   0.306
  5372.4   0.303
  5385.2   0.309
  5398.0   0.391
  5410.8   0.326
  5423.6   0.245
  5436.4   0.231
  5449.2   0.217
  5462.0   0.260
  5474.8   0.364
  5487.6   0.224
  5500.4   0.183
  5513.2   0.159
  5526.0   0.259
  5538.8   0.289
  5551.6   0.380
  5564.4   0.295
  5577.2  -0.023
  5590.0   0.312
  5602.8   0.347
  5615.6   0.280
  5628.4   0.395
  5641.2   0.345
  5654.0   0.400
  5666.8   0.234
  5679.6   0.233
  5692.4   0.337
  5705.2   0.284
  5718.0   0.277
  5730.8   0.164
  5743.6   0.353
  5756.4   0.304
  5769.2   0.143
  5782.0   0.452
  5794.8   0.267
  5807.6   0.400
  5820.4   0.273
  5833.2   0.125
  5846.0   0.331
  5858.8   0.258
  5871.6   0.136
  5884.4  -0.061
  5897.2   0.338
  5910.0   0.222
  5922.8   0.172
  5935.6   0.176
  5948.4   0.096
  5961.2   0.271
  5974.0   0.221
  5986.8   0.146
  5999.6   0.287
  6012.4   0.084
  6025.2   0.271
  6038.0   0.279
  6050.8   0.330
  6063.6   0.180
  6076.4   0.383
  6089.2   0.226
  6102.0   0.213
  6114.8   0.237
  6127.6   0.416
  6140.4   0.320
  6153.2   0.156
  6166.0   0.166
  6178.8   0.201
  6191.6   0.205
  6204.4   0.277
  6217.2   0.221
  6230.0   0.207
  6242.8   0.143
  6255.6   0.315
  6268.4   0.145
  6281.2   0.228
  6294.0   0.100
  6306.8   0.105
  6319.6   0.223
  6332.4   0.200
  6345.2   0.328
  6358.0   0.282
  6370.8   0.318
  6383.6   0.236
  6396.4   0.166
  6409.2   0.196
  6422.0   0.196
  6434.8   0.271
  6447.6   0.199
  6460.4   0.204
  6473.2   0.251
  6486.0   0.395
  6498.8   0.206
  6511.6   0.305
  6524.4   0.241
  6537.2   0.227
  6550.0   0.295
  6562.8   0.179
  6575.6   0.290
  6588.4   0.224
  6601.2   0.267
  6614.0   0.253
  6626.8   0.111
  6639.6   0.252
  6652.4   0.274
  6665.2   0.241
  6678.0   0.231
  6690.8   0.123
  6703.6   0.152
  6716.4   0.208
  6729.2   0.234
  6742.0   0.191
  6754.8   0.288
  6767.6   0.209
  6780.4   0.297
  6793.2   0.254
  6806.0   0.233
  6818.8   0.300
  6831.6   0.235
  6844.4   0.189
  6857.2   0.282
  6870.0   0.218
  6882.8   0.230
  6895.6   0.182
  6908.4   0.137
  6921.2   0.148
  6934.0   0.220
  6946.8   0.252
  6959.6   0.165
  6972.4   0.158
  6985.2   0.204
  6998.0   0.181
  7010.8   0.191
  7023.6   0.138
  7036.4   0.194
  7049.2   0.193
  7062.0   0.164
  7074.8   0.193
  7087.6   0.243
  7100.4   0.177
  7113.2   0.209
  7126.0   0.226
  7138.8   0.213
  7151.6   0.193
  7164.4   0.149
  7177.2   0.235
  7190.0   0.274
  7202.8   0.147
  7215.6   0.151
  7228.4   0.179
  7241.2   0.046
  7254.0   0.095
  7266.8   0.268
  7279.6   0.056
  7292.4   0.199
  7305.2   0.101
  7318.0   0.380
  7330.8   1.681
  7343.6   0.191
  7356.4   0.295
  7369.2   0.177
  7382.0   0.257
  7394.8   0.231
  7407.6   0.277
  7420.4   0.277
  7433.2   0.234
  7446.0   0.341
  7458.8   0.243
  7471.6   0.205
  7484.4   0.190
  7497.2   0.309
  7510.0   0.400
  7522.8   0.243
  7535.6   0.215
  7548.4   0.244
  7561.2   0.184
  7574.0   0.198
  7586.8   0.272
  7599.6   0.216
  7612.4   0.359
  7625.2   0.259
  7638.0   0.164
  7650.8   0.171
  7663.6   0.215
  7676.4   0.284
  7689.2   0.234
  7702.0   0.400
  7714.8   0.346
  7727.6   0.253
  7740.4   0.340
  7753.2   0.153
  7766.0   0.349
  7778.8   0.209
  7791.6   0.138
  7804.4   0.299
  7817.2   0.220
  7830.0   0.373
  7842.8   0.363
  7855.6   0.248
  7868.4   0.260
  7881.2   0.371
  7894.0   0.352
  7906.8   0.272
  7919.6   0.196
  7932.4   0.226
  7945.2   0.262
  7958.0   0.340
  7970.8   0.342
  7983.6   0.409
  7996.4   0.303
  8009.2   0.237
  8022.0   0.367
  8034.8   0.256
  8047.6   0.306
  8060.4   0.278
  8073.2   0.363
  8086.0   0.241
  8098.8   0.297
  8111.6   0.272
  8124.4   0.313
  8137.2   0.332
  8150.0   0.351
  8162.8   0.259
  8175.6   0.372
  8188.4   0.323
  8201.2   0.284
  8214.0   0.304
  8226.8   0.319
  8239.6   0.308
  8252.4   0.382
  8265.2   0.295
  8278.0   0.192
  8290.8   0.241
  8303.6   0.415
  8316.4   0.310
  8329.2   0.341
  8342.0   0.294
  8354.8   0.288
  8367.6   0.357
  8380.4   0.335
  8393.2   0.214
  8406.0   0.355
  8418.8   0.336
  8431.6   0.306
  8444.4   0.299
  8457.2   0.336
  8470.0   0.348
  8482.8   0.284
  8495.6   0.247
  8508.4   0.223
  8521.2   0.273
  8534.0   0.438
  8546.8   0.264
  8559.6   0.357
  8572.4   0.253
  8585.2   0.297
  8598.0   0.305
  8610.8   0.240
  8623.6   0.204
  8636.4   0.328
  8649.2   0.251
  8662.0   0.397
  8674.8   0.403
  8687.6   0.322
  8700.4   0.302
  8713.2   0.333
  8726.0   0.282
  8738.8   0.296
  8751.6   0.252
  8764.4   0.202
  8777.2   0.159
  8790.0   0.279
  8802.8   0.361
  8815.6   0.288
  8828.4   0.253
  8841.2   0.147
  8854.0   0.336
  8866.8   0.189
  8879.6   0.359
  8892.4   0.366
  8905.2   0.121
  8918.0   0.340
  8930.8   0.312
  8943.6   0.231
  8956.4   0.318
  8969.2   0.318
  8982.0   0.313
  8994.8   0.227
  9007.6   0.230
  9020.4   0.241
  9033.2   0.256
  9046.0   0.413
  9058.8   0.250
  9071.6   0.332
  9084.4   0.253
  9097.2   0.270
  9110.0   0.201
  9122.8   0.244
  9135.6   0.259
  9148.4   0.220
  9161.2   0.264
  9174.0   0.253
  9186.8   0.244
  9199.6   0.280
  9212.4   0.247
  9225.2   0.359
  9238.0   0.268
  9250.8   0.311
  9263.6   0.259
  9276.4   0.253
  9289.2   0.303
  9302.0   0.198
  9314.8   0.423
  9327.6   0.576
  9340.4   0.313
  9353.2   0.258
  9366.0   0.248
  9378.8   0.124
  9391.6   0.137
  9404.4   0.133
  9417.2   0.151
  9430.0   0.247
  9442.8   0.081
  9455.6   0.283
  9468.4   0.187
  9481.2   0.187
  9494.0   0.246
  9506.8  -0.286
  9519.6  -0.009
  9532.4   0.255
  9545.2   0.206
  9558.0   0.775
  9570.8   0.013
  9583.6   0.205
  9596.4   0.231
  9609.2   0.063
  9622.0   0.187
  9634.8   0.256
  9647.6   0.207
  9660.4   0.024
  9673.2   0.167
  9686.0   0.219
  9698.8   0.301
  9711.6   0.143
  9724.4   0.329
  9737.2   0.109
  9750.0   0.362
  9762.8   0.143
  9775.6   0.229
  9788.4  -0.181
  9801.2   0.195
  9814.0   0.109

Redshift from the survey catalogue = 0.97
